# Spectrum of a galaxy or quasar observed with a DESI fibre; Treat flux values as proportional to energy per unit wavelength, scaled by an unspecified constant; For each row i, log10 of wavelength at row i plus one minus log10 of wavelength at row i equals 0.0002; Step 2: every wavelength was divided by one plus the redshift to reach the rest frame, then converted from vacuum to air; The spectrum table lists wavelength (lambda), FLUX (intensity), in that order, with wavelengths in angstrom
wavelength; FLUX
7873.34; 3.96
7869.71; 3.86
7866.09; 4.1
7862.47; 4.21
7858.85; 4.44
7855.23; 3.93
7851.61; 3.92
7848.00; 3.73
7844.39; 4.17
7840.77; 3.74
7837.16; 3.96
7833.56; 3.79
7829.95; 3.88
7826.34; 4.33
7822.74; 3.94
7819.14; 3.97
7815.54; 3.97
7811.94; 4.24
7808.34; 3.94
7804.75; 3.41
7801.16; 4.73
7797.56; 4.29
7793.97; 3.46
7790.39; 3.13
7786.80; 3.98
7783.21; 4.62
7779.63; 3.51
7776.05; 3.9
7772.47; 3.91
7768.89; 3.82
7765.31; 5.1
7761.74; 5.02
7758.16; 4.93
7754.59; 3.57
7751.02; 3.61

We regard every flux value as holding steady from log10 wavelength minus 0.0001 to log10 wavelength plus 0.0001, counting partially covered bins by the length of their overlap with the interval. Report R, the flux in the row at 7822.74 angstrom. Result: 3.94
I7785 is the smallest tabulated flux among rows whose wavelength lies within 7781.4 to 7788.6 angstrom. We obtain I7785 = 3.98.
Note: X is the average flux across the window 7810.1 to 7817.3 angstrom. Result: 4.1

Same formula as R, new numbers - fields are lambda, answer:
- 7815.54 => 3.97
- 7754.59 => 3.57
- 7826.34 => 4.33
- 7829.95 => 3.88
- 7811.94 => 4.24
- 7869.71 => 3.86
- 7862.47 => 4.21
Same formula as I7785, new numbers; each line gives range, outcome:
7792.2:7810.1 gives 3.41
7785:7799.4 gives 3.13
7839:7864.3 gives 3.73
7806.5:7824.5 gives 3.94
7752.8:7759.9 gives 3.57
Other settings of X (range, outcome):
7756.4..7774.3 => 4.55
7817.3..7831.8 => 4.03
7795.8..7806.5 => 4.14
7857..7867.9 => 4.25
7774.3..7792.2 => 3.83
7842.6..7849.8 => 3.95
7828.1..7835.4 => 3.84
